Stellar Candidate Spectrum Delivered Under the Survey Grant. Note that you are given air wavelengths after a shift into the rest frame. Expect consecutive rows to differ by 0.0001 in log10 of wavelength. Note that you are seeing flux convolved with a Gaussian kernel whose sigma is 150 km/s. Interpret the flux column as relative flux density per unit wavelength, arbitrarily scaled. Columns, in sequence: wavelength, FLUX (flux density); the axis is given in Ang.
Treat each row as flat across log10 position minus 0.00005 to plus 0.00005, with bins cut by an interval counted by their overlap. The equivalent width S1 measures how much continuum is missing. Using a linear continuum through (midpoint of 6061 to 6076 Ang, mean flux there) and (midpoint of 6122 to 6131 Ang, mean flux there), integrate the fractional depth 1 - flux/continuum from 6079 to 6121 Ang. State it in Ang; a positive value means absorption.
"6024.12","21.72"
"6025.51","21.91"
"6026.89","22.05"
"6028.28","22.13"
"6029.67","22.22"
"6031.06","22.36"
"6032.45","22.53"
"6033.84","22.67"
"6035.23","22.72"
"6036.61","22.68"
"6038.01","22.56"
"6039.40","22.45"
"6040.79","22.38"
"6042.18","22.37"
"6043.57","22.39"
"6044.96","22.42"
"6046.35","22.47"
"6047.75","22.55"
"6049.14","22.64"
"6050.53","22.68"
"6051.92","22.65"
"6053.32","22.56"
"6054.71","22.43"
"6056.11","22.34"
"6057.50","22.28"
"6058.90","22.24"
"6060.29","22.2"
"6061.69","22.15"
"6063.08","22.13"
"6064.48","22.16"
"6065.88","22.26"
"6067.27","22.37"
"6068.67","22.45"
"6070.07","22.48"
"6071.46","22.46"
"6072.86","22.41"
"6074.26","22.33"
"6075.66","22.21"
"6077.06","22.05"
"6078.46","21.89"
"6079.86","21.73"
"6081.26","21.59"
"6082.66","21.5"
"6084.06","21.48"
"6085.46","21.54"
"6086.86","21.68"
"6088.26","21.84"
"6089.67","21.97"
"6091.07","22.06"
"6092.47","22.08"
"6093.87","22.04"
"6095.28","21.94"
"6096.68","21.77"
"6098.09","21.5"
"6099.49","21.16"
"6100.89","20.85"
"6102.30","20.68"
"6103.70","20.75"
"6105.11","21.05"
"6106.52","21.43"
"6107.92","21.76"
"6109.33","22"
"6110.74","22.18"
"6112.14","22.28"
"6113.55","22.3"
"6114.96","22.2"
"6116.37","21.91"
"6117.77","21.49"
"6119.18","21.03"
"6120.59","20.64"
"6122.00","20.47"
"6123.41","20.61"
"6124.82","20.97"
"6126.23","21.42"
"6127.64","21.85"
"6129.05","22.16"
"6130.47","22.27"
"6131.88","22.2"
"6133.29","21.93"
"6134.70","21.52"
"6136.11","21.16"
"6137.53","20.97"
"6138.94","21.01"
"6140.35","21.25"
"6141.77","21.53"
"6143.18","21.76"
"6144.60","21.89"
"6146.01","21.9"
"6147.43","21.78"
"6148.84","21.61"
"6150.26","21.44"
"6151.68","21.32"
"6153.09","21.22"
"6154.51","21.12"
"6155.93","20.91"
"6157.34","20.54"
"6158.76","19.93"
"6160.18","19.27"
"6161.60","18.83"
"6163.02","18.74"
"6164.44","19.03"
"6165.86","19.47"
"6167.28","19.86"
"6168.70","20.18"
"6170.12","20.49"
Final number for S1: 0.4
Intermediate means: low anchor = 22.3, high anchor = 21.4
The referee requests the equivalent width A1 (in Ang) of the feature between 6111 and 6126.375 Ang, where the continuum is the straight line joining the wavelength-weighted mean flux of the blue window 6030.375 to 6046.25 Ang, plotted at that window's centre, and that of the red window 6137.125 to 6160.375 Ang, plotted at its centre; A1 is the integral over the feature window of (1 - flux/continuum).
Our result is 0.10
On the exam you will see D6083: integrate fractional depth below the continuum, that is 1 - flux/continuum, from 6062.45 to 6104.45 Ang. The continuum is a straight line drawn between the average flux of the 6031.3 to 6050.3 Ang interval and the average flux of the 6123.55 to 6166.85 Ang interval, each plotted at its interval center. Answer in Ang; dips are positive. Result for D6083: 0.1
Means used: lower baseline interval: 22.5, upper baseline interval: 21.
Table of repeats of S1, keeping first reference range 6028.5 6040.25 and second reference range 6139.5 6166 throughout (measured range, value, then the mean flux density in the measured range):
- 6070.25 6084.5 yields -0.1 Ang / 22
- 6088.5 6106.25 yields 0.1 Ang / 21.5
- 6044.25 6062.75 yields -0.2 Ang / 22.4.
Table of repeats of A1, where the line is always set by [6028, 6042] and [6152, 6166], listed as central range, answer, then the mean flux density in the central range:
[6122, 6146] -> -1.2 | 21.5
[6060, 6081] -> -0.4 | 22.2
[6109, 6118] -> -0.5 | 22.1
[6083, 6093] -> -0.2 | 21.8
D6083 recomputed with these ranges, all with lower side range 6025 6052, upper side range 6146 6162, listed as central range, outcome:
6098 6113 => 0.0 Ang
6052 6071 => -0.2 Ang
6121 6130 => 0.0 Ang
